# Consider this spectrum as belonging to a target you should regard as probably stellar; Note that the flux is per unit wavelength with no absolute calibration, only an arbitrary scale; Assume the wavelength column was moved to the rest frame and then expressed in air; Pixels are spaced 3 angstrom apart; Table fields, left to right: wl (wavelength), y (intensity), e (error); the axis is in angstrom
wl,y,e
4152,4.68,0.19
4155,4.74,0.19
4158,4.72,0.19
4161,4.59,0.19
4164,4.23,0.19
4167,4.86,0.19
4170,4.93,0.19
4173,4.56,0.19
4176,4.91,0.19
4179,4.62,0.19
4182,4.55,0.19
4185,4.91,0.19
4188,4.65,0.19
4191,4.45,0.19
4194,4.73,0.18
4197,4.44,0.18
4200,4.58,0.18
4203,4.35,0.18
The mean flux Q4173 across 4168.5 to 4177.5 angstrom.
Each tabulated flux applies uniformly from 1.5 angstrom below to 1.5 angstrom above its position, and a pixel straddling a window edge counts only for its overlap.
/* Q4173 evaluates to 4.8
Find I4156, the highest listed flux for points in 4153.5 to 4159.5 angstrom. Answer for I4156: 4.74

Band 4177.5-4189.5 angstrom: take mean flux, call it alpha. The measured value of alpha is 4.68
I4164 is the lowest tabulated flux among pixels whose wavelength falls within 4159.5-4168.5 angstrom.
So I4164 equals 4.23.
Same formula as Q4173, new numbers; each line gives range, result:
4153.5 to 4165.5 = 4.57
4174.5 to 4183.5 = 4.69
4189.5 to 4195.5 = 4.59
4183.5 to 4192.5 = 4.67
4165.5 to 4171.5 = 4.9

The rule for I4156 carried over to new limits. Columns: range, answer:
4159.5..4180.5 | 4.93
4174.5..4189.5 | 4.91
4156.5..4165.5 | 4.72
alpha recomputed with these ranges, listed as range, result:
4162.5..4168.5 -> 4.55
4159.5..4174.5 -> 4.63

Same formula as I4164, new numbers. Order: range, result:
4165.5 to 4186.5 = 4.55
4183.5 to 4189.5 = 4.65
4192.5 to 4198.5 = 4.44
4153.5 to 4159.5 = 4.72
